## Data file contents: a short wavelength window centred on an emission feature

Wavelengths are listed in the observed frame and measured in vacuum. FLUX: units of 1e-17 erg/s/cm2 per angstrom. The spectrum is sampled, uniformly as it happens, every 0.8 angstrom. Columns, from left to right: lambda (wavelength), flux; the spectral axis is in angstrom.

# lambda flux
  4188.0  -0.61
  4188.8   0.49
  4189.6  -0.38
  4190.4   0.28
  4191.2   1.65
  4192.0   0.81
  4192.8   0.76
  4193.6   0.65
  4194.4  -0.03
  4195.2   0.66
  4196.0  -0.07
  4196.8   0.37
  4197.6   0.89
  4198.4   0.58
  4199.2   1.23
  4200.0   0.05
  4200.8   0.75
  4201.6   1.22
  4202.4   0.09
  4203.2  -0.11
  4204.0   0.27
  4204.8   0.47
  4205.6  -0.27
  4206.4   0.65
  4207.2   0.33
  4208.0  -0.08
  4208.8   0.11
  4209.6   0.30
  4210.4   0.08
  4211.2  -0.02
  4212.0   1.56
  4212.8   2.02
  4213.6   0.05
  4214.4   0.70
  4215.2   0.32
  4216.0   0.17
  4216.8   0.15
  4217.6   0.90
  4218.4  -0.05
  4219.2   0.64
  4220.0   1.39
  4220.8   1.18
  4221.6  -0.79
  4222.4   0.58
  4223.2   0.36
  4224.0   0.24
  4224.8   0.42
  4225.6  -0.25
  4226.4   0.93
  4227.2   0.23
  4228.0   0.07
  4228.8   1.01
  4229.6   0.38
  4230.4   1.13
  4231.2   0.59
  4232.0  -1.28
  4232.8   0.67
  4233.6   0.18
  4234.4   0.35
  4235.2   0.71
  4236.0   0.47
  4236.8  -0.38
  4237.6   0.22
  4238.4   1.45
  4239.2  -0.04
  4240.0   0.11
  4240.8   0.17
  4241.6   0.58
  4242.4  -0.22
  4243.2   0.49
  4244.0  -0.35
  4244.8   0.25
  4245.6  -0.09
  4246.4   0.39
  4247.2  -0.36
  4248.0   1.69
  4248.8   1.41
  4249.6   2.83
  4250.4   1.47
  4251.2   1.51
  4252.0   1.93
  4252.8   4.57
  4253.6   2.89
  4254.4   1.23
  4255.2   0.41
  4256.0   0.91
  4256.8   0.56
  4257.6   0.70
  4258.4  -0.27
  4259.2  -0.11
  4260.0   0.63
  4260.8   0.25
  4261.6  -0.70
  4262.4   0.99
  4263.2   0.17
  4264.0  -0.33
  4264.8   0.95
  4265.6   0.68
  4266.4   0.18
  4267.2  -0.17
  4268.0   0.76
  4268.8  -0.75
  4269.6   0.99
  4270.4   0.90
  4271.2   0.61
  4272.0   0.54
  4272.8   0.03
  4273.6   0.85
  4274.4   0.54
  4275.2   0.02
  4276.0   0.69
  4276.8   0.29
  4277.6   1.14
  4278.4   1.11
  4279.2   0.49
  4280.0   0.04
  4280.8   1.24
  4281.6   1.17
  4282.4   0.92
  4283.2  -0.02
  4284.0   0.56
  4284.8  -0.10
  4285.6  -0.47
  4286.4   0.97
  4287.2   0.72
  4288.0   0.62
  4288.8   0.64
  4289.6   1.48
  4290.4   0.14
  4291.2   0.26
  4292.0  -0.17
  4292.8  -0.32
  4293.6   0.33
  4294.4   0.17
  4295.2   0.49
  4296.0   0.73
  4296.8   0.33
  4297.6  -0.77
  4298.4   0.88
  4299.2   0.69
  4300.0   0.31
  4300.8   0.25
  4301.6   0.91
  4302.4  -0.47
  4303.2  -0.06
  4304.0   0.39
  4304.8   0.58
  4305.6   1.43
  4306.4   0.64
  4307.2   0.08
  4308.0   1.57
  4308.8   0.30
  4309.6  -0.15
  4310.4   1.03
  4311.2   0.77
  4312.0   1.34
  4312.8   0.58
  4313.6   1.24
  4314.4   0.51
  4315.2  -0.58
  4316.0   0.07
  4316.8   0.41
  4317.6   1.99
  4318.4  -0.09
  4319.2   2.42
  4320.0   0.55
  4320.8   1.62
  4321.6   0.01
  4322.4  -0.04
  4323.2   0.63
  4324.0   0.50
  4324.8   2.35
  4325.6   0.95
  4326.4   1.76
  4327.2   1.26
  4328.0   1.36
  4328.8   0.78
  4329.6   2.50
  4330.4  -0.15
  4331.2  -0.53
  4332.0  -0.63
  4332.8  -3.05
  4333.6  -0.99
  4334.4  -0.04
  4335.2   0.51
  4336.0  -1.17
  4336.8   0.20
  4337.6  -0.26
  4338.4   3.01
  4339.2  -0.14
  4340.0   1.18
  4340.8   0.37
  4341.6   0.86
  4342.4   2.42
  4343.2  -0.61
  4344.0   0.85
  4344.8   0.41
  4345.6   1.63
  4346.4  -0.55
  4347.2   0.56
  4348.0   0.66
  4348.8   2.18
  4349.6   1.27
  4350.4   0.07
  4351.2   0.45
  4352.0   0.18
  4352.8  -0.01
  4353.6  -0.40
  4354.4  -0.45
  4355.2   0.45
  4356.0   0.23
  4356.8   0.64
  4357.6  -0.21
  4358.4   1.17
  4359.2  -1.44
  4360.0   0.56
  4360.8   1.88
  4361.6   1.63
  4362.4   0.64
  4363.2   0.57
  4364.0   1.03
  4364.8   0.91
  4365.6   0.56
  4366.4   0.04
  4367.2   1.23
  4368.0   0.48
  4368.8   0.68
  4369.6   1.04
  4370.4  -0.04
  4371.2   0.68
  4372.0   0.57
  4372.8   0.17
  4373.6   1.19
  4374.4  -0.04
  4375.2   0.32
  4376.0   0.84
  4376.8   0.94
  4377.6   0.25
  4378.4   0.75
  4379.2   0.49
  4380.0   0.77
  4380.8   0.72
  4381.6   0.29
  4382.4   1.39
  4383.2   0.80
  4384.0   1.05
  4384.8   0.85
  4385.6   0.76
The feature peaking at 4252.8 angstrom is [O II]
